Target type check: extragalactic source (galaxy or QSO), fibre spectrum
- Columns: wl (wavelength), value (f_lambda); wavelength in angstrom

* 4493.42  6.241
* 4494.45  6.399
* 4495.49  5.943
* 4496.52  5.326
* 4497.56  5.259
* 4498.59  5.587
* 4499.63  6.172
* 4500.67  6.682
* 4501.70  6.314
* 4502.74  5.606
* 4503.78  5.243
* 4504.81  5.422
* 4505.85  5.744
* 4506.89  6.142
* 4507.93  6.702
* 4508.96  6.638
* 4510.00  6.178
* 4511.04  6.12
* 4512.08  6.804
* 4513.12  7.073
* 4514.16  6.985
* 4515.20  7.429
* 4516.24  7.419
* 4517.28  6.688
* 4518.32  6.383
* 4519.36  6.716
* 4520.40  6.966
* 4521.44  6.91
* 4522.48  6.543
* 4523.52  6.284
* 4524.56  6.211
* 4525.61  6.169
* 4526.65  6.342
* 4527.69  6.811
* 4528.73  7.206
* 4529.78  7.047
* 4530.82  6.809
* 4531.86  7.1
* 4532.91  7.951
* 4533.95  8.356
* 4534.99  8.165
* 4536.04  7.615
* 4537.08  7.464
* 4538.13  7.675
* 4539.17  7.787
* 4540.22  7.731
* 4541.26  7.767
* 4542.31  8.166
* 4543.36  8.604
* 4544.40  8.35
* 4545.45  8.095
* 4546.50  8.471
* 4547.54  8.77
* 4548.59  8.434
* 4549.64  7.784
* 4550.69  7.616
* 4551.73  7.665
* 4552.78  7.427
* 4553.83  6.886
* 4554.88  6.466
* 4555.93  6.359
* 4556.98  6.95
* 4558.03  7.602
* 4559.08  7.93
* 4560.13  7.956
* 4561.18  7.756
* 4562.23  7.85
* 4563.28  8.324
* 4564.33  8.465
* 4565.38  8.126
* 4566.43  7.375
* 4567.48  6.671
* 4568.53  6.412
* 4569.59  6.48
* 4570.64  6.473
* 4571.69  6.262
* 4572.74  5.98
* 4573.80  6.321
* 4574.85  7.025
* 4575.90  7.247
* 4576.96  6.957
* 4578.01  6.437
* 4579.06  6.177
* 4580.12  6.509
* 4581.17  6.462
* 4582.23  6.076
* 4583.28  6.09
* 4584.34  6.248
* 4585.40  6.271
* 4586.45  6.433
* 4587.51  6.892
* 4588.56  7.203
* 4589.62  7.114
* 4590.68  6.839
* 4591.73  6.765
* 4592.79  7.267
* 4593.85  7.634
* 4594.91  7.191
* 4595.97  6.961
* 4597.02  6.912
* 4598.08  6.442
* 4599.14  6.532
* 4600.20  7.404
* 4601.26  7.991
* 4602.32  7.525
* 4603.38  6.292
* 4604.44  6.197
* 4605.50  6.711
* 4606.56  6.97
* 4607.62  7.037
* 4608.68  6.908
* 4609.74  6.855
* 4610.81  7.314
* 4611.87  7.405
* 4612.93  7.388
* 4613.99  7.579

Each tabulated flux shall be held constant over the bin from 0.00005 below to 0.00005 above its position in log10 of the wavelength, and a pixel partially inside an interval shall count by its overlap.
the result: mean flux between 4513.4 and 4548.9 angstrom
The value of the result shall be 7.39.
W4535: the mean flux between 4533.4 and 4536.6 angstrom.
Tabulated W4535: 8.05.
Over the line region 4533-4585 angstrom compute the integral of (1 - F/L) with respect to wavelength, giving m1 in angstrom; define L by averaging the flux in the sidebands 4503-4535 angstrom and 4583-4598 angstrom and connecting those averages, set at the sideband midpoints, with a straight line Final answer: -4.3 angstrom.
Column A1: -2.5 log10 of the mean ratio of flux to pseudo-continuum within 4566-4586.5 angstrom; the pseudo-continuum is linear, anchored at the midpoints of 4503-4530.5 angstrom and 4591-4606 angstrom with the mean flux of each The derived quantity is 0.06 mag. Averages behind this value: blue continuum 6.54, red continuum 6.99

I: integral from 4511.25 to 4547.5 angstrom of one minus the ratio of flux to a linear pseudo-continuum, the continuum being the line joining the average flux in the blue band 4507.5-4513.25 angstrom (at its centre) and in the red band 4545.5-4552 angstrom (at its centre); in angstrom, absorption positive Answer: 0.2 angstrom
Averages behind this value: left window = 6.55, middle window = 7.31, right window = 8.14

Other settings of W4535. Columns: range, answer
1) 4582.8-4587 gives 6.26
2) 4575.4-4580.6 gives 6.66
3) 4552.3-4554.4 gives 7.13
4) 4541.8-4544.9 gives 8.38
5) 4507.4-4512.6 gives 6.49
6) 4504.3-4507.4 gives 5.76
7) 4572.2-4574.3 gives 6.14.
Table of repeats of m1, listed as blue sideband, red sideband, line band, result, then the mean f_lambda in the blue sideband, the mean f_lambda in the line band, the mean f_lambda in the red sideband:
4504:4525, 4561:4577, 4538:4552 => -2.5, 6.55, 8.09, 7.1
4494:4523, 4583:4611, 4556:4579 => -1.5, 6.34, 7.14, 6.89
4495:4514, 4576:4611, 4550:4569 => -2.7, 6.07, 7.44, 6.81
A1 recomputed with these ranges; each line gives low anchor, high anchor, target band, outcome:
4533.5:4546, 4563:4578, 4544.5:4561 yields -0.01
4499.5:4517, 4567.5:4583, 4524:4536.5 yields -0.11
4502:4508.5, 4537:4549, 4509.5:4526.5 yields -0.01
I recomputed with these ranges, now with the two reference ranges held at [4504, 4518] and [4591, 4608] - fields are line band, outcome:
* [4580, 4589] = 0.6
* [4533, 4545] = -2.3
